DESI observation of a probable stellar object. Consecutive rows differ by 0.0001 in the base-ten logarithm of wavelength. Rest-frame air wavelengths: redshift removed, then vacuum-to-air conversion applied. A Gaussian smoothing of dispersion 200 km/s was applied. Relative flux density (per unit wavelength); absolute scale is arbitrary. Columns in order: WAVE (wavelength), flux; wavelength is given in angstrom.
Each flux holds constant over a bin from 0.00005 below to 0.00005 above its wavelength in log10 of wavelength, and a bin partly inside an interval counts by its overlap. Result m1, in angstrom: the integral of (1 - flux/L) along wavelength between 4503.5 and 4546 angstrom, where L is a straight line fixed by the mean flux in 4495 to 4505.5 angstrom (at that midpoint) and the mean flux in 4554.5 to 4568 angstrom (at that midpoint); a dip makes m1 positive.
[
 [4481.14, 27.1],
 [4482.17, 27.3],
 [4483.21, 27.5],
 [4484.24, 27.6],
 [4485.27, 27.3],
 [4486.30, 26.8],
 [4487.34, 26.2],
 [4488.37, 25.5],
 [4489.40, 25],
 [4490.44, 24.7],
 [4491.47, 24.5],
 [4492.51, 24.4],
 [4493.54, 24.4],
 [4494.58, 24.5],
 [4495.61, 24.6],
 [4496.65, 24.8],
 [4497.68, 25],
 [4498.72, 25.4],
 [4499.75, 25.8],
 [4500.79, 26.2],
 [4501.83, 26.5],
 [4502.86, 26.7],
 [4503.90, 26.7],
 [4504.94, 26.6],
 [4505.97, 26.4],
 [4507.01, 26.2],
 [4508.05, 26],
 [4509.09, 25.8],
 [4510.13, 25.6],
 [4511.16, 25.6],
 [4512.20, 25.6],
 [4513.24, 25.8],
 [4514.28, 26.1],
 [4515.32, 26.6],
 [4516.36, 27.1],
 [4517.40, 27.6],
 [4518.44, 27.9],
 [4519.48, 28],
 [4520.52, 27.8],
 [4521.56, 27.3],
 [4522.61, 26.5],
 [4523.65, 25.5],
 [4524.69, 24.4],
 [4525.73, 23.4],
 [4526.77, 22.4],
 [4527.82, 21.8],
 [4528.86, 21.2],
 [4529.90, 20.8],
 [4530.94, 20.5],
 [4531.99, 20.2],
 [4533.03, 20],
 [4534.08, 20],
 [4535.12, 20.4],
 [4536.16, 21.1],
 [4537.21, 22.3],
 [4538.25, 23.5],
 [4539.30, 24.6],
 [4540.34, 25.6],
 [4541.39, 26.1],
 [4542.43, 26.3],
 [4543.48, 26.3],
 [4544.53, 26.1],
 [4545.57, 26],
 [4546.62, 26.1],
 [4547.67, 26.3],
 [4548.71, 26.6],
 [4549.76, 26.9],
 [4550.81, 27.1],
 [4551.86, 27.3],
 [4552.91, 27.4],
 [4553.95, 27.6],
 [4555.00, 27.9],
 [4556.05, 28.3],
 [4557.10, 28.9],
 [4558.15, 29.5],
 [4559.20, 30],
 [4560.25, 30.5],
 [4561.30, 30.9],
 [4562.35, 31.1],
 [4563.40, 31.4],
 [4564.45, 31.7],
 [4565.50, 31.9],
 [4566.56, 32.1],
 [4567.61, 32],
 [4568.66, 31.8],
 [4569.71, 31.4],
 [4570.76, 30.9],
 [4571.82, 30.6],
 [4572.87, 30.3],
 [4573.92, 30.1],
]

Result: 4.5 angstrom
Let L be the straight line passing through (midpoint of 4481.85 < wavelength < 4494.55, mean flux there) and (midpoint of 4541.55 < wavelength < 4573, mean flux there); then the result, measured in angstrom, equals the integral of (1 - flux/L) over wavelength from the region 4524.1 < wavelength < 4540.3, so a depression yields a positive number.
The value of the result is 3.5 angstrom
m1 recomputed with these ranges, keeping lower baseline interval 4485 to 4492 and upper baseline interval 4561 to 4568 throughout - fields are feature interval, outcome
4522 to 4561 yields 6.3 angstrom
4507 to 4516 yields 0.5 angstrom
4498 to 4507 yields 0.2 angstrom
